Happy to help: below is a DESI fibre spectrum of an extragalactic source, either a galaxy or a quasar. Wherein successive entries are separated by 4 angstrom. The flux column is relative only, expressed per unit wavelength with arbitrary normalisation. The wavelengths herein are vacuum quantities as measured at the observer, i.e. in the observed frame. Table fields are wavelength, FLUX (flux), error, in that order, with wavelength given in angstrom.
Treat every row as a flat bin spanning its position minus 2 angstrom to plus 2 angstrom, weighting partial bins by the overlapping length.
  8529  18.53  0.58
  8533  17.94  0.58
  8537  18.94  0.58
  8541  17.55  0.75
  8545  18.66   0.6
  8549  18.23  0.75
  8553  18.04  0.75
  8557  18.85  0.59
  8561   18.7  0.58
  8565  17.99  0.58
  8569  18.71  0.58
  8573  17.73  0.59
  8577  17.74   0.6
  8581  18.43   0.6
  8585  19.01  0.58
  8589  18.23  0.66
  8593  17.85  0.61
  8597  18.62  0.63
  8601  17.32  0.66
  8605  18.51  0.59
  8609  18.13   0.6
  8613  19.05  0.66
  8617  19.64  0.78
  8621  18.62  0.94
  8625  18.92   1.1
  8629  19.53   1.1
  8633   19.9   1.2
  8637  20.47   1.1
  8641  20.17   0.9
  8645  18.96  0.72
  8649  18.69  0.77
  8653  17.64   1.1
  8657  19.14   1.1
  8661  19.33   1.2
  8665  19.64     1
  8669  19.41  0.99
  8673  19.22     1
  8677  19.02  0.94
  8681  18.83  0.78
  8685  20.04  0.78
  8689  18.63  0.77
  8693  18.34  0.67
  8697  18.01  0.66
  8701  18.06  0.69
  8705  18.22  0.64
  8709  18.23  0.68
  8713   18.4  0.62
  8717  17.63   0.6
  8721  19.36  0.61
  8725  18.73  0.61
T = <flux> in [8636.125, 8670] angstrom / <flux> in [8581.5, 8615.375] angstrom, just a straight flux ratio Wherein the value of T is 1.05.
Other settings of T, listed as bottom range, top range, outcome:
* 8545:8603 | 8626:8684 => 1.06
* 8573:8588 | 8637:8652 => 1.06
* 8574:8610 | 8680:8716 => 1.02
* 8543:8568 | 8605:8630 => 1.03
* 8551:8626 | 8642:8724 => 1.02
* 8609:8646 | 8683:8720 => 0.95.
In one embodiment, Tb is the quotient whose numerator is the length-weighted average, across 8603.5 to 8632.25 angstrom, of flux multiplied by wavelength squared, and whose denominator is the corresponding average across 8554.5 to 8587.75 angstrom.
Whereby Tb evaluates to 1.04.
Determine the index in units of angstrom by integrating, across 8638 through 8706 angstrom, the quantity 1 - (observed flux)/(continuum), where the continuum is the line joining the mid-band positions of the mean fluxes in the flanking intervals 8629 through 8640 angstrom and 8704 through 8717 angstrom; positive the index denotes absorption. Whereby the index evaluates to 0.7 angstrom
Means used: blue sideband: 20.1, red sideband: 18.2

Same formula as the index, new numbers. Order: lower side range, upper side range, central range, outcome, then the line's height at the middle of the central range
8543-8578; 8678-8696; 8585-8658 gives -1.00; 18.6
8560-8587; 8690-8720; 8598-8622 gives -0.35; 18.3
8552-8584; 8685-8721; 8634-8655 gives -1.01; 18.3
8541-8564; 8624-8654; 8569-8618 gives 1.31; 18.8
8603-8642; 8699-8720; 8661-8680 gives -0.65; 18.7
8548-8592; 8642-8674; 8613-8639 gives -0.97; 18.8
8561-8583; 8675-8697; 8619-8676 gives -1.87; 18.6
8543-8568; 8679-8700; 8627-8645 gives -1.25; 18.6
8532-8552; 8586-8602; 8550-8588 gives -0.34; 18.2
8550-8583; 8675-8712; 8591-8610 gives 0.28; 18.4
